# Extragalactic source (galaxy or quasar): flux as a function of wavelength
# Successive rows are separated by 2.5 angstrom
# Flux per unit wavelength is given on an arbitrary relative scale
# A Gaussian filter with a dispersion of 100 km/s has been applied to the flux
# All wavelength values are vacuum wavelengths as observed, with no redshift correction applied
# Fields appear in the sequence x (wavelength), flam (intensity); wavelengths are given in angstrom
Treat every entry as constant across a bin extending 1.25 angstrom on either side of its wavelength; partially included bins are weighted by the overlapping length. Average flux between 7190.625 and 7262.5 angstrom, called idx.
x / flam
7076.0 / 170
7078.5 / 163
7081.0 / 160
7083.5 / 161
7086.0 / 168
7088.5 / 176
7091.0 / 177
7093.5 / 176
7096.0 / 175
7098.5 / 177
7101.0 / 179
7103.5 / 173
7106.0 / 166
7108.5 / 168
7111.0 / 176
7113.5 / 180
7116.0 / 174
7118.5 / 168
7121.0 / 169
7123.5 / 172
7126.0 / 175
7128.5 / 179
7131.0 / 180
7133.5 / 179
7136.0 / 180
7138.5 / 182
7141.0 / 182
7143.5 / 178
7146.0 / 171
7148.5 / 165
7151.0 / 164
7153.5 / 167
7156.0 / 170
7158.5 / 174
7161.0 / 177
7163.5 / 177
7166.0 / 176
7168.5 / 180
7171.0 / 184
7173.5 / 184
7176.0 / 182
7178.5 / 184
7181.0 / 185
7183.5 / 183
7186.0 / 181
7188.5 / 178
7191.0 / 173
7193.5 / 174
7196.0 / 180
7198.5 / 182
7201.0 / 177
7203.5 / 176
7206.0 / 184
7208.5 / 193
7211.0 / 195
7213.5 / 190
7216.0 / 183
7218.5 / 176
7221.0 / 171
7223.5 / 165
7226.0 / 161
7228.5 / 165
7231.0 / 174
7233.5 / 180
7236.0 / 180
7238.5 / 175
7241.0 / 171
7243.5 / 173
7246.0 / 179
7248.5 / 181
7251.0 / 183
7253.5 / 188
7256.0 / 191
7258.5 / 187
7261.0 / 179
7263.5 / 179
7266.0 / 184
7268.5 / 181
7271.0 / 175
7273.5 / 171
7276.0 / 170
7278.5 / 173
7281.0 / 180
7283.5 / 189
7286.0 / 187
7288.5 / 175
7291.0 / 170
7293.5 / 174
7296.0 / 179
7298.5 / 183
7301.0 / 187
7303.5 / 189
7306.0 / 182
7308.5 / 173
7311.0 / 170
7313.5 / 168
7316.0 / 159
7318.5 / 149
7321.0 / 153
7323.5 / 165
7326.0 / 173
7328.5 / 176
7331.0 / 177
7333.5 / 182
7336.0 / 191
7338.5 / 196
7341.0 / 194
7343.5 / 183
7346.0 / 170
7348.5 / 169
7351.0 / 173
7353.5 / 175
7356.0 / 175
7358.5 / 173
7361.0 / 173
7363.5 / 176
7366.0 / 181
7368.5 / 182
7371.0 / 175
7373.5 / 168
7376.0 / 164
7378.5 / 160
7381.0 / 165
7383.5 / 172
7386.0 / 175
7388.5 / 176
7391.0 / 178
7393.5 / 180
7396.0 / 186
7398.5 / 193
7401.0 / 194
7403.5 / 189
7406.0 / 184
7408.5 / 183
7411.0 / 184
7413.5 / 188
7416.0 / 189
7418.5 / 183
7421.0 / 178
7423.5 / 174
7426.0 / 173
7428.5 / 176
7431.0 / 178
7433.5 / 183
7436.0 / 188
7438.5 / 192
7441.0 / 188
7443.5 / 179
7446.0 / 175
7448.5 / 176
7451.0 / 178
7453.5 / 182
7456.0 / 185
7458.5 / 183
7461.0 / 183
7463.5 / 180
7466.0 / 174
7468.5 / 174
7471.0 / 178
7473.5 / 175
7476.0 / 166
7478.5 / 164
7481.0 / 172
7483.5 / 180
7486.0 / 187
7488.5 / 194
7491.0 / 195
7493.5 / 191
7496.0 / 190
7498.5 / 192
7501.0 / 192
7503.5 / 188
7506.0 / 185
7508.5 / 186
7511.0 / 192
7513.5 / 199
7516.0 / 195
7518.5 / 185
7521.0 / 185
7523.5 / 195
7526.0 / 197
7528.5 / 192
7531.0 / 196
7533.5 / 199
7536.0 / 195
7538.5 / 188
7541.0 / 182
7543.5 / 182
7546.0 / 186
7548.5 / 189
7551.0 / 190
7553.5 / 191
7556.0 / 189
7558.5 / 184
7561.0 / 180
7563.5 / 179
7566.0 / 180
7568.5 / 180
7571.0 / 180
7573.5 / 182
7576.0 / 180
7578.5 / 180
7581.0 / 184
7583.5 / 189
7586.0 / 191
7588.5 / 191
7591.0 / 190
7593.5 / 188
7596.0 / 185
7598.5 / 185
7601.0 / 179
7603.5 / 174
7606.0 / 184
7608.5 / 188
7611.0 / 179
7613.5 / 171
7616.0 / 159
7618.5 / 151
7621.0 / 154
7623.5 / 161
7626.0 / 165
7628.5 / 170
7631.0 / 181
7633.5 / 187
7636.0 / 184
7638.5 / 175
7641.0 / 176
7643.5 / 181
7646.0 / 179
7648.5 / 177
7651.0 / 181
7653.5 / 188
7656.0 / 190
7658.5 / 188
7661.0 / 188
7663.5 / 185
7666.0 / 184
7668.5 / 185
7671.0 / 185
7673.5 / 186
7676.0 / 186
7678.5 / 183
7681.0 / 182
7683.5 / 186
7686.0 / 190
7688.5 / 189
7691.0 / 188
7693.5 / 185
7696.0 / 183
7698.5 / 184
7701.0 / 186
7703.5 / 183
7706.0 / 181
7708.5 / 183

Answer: 179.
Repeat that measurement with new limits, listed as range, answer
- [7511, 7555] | 191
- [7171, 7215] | 182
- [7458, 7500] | 181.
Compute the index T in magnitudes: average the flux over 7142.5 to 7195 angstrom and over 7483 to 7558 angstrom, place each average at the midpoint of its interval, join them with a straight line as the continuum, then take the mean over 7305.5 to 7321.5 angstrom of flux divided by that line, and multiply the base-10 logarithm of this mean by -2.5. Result 0.11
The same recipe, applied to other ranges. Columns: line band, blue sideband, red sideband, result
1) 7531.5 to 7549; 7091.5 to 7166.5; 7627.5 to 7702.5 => -0.04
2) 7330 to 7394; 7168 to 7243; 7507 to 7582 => 0.04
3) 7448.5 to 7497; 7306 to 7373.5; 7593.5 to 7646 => -0.04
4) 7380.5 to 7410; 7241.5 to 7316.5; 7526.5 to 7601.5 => 0.00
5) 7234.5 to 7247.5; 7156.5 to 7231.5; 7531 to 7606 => 0.02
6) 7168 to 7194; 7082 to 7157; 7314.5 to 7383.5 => -0.05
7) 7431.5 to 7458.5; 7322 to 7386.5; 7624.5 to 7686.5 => -0.03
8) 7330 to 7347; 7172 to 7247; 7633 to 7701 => -0.03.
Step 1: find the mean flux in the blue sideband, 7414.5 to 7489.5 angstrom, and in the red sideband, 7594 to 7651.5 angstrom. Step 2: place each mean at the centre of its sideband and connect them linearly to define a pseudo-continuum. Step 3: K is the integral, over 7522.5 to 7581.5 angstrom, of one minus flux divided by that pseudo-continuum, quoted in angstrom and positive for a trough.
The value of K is -3.2 angstrom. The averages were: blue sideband 180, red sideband 175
